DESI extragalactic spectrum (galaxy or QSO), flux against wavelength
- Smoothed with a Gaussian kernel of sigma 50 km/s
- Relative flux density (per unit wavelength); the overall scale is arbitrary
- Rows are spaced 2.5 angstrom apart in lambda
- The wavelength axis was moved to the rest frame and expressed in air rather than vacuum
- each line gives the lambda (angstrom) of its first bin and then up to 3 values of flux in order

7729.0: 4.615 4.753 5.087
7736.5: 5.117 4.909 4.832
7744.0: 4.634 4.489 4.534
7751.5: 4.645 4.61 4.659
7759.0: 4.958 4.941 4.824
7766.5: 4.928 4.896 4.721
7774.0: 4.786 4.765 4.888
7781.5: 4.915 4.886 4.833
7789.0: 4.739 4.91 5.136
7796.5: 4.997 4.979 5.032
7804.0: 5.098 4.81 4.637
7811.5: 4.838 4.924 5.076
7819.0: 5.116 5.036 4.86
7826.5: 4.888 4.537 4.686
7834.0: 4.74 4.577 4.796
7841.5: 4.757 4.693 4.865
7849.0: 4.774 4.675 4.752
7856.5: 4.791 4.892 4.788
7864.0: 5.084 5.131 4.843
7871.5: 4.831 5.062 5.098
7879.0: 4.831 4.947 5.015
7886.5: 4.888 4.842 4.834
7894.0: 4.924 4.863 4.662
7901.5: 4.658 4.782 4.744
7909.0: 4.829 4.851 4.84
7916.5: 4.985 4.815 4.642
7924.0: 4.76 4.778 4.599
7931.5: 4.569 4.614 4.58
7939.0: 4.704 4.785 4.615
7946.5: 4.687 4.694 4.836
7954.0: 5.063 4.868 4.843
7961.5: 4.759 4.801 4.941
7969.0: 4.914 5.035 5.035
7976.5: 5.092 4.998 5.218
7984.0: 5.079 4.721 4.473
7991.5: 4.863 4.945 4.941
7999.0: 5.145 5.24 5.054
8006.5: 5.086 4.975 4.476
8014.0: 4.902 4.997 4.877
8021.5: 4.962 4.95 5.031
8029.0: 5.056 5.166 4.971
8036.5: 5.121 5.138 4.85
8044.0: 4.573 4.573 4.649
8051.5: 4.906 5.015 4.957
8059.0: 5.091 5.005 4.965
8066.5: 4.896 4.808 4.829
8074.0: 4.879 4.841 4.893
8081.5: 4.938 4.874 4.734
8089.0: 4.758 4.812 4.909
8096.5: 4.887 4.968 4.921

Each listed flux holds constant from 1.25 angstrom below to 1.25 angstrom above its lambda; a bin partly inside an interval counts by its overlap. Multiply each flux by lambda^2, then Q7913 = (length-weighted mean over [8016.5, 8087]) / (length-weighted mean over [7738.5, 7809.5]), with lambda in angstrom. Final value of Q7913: 1.1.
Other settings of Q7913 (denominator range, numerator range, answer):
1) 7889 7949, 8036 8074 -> 1.07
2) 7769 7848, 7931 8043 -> 1.06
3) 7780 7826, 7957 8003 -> 1.05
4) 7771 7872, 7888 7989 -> 1.02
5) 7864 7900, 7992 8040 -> 1.05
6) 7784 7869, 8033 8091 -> 1.06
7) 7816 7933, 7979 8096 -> 1.06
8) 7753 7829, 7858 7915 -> 1.02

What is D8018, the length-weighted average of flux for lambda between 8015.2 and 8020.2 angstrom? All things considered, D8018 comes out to 4.94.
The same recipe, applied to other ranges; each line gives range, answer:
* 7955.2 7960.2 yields 4.86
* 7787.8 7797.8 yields 4.95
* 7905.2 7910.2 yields 4.79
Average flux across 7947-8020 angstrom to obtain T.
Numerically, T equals 4.92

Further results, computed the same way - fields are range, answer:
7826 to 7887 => 4.84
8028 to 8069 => 4.93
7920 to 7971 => 4.76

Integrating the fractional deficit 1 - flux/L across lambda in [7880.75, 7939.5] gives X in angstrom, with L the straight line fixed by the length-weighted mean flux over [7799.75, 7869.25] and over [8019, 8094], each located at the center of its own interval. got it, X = 1.0 angstrom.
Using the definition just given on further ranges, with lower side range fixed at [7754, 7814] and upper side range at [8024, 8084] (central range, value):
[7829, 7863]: 0.95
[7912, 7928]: 0.31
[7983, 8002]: -0.01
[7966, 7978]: -0.25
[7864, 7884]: -0.35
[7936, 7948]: 0.54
